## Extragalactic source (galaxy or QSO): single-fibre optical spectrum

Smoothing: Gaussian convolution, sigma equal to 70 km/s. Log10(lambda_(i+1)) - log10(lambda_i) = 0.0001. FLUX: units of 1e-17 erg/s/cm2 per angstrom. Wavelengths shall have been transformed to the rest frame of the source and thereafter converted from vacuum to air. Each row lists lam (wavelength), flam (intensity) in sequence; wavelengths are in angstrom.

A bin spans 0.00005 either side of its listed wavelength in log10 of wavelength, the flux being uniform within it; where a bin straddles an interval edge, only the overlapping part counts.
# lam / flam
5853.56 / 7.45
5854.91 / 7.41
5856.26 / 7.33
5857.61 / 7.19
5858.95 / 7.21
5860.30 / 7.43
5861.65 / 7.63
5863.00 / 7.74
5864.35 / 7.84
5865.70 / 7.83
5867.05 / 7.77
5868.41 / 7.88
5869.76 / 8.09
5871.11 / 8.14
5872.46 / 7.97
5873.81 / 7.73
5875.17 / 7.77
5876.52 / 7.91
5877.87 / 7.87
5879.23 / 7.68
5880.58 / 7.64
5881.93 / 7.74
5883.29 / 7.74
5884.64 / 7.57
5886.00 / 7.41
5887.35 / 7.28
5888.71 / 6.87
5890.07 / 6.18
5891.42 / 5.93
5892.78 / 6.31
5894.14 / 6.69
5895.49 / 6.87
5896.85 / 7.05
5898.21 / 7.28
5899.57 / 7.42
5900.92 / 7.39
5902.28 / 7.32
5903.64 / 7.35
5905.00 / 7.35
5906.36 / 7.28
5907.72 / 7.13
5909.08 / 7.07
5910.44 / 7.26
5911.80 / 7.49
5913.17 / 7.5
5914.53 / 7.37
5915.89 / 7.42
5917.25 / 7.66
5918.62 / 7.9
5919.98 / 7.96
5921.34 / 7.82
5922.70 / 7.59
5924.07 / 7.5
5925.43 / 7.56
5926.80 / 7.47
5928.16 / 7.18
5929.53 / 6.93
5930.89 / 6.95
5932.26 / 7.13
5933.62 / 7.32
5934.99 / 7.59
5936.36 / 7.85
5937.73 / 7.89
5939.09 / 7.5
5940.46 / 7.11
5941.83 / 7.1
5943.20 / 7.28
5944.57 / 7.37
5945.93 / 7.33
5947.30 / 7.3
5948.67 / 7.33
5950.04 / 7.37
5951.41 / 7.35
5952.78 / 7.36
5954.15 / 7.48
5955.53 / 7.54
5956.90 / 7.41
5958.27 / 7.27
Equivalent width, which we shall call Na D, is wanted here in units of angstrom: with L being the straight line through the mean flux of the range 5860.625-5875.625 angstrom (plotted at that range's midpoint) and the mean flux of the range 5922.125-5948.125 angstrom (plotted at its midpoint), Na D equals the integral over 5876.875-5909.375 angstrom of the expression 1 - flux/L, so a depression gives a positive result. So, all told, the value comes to 2.0 angstrom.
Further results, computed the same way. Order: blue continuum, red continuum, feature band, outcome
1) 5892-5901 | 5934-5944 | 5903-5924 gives -0.9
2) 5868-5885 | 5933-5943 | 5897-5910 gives 0.7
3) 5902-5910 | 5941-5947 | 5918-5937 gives -0.6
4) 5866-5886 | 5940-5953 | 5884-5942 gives 2.0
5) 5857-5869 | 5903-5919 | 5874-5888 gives -0.3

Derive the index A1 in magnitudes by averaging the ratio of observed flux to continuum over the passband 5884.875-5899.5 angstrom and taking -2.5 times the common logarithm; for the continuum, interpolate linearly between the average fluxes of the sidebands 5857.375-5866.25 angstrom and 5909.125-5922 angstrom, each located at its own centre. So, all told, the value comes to 0.111 mag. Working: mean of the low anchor 7.57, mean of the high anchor 7.57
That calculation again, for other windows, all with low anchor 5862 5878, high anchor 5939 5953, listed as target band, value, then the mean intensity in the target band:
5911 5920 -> -0.01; 7.58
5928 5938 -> 0.01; 7.34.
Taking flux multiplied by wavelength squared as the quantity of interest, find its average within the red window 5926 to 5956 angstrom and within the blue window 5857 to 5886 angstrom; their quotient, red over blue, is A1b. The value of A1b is 1.0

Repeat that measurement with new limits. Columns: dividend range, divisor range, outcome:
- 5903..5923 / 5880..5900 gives 1.07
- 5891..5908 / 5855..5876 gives 0.93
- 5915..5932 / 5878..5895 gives 1.07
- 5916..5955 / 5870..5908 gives 1.03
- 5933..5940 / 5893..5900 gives 1.10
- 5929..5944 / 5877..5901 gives 1.04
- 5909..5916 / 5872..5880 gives 0.95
